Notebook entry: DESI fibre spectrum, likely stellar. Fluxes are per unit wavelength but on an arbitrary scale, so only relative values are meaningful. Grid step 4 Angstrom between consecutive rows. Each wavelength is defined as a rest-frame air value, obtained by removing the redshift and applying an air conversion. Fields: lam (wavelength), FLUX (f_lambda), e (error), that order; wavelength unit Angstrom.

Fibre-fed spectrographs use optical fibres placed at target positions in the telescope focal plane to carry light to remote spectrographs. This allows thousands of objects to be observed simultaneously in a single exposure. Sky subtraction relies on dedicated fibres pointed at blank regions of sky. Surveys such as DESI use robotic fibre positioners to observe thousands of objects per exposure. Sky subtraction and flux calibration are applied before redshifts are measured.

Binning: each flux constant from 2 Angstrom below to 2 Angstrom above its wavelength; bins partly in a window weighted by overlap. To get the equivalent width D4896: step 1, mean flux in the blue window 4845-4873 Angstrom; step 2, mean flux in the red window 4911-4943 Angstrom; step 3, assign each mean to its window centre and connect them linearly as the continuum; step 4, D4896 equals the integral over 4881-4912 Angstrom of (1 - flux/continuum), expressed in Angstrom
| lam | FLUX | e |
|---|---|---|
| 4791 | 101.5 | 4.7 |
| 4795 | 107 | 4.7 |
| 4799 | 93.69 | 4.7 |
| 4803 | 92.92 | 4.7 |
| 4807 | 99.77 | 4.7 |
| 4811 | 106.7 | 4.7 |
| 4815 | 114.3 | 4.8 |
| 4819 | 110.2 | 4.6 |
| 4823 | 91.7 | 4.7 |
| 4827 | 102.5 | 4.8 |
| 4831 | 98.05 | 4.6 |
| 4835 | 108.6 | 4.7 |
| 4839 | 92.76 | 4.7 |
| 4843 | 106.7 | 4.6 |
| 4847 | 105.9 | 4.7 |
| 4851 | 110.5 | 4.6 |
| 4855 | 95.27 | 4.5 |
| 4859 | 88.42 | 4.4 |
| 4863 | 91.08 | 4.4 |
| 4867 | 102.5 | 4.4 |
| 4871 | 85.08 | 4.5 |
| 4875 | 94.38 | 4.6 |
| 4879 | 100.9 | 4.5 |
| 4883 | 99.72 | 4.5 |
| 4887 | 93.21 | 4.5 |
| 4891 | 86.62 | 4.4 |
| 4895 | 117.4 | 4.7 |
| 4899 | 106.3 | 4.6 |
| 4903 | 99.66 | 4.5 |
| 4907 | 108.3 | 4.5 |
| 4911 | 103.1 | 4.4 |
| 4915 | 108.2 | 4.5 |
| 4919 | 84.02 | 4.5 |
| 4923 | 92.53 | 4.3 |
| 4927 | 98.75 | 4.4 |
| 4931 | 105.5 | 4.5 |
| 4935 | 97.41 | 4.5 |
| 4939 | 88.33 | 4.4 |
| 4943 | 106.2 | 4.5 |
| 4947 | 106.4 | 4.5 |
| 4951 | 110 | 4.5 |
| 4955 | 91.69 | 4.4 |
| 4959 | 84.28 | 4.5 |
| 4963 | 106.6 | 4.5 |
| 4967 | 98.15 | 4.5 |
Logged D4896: -1.44 Angstrom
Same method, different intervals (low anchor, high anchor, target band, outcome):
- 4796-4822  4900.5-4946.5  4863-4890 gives 1.50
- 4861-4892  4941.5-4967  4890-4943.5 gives -1.48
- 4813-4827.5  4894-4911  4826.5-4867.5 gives 2.12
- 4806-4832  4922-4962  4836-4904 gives 1.84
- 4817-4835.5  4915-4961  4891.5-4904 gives -0.88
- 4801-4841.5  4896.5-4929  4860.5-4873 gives 1.04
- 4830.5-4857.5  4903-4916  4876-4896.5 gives 1.07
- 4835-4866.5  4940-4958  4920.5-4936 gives 0.47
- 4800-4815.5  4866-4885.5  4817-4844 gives -0.39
